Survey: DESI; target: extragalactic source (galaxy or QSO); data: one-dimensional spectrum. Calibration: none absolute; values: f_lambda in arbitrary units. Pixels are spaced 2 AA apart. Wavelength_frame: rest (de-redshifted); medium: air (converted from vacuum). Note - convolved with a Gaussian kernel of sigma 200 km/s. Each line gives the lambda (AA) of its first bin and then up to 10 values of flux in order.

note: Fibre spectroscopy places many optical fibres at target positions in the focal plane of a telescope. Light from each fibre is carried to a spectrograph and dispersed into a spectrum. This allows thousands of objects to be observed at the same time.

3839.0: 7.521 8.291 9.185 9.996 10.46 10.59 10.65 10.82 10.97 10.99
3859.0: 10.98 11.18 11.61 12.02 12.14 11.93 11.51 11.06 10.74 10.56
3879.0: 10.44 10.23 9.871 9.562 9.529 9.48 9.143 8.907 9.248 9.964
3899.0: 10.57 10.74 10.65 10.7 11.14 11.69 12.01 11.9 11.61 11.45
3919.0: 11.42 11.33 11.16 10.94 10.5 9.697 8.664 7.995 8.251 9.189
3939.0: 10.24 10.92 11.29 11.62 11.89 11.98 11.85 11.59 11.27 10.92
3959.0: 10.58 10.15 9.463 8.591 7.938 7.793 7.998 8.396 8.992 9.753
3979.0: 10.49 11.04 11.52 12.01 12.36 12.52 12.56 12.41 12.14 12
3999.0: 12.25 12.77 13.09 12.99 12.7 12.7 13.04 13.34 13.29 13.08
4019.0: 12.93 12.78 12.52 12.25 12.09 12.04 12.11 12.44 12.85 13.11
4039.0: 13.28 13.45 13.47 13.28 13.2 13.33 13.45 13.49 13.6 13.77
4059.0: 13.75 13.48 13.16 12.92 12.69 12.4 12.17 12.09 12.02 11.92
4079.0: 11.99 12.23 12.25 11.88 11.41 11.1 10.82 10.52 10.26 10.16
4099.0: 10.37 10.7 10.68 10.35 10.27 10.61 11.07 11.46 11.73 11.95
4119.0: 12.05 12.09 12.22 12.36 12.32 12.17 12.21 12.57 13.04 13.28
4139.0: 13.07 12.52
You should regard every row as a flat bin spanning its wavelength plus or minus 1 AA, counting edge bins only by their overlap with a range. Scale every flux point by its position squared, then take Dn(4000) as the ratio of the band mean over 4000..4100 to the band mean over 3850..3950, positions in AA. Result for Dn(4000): 1.27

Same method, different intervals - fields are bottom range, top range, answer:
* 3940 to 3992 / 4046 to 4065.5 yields 1.33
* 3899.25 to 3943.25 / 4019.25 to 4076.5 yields 1.30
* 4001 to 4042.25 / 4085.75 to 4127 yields 0.91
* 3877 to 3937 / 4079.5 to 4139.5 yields 1.24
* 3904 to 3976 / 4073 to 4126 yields 1.19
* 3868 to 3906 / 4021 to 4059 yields 1.37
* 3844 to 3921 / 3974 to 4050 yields 1.23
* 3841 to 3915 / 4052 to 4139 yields 1.25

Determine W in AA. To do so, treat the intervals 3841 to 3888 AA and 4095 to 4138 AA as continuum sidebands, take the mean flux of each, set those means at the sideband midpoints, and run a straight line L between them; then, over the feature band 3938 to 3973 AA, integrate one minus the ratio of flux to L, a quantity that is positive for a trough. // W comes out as 2.2 AA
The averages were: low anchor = 10.7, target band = 10.3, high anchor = 11.6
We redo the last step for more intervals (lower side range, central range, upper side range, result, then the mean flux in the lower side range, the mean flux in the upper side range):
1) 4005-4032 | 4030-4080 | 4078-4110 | -4.54 AA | 12.7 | 11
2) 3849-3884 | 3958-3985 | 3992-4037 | 5.86 AA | 11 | 12.6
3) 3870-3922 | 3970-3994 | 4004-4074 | 2.37 AA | 10.6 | 12.9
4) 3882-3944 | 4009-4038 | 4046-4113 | -3.35 AA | 10.3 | 11.9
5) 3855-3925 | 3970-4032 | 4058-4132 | -3.44 AA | 10.8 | 11.7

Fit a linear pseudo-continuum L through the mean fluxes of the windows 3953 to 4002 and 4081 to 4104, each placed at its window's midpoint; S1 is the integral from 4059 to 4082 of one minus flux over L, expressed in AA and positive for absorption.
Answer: -3.4 AA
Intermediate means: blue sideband 10.7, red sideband 11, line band 12.5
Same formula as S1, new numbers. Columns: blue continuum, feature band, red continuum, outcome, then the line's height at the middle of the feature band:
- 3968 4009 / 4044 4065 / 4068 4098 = -3.6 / 11.5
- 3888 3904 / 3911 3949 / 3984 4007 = 0.3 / 10.7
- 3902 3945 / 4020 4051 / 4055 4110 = -3.9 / 11.4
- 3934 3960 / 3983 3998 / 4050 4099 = -1.2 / 11.3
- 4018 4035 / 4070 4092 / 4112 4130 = 0.7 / 12.2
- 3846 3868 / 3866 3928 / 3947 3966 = 1.5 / 11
